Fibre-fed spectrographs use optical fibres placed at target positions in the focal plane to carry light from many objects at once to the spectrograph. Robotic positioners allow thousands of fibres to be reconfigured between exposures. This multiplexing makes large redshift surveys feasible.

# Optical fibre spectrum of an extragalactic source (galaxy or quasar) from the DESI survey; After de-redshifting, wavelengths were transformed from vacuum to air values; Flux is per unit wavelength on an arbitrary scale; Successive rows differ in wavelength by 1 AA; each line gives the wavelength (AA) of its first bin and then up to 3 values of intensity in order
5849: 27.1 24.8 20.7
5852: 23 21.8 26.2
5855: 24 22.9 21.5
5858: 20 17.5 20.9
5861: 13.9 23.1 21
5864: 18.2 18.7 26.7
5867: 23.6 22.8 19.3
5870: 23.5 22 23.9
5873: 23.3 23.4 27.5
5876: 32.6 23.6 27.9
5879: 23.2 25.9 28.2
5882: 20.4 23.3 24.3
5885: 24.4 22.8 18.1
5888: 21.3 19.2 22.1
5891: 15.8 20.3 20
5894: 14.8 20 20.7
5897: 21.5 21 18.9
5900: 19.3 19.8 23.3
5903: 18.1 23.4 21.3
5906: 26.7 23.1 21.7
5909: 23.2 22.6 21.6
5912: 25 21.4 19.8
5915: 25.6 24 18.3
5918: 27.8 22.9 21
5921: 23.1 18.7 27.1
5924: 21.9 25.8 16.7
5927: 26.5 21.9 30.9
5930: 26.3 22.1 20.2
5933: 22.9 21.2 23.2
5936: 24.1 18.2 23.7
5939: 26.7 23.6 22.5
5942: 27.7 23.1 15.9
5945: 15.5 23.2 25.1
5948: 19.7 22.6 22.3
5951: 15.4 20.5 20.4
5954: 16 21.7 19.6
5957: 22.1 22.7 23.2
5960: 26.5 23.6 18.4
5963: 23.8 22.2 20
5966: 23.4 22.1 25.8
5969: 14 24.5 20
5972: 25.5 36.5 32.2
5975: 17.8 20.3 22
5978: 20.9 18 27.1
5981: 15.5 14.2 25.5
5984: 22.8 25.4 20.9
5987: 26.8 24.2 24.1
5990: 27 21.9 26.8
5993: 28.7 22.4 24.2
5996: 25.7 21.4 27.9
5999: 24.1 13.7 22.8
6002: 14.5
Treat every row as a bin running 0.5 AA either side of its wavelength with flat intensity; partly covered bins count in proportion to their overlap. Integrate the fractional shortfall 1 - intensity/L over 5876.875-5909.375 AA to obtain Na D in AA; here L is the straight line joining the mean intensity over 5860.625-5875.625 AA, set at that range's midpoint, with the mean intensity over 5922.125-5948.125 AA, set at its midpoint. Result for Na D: 1.08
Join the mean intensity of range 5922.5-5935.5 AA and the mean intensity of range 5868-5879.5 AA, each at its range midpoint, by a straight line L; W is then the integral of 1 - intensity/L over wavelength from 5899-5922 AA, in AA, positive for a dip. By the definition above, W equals 1.6 AA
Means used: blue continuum 24.5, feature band 22.3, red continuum 23.6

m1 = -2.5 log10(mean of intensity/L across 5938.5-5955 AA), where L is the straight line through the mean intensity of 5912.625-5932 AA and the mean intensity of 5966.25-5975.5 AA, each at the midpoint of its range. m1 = 0.12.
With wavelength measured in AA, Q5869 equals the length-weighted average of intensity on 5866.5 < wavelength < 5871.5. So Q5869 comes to 22.2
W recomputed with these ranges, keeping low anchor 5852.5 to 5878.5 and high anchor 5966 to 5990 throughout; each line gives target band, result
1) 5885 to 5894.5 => 1.3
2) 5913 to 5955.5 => 1.1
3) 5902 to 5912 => 0.1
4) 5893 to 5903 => 1.3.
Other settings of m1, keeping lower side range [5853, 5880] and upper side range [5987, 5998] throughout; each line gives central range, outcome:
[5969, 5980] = 0.05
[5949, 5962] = 0.15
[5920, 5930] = 0.01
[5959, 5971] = 0.11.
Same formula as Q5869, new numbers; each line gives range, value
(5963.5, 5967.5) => 21.9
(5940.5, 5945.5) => 20.9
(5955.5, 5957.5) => 20.9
